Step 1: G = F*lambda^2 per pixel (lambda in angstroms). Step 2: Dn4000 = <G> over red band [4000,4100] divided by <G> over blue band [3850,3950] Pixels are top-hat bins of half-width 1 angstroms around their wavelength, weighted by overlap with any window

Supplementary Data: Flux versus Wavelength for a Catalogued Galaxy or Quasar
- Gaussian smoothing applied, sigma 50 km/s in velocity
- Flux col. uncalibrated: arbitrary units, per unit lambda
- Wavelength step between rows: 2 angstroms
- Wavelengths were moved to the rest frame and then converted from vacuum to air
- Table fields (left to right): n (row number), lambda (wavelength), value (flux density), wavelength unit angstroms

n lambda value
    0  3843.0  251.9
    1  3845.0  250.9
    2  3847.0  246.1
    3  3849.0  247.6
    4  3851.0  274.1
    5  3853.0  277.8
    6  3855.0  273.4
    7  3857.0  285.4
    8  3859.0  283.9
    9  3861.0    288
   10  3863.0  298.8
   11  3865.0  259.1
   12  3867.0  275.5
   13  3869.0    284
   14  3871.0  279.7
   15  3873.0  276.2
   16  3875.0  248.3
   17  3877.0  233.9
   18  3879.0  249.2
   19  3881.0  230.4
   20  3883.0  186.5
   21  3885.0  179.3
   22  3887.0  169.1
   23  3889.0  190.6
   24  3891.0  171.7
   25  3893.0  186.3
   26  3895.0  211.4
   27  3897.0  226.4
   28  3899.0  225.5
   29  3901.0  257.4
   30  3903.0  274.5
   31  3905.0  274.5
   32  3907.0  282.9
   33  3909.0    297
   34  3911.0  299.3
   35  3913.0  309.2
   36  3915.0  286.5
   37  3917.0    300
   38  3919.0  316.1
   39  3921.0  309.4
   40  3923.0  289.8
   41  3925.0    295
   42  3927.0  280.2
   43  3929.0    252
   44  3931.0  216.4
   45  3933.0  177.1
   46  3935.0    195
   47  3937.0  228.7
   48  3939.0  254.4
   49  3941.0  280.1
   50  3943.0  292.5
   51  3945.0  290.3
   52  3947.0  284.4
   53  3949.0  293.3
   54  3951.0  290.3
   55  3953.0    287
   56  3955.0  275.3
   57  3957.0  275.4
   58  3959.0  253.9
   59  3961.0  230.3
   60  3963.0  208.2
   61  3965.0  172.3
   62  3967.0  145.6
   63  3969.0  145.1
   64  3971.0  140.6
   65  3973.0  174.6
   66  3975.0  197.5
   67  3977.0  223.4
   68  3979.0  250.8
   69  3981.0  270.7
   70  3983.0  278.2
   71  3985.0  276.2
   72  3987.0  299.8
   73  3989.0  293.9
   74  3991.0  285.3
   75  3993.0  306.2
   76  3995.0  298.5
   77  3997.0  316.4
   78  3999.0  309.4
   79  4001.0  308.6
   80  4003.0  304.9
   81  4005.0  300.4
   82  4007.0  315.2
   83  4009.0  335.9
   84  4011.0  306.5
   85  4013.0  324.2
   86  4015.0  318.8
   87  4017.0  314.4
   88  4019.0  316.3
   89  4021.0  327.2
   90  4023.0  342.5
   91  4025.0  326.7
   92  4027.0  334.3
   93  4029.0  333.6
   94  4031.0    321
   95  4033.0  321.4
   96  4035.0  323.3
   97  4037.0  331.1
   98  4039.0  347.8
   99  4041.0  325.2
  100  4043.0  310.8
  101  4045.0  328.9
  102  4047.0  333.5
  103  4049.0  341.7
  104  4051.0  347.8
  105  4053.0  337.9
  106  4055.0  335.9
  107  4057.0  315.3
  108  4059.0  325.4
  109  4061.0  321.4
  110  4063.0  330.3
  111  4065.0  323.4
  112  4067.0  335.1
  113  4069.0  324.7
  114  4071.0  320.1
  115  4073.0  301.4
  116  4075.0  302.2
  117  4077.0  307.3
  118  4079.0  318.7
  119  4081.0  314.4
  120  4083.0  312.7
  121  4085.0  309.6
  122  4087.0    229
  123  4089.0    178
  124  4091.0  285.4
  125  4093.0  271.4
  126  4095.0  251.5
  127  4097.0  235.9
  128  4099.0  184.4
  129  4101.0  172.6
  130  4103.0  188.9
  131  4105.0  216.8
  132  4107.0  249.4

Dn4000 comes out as 1.30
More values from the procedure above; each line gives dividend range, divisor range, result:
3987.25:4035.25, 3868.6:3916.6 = 1.38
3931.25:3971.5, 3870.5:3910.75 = 1.05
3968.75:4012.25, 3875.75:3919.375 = 1.18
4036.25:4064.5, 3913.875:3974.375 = 1.41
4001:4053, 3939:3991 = 1.36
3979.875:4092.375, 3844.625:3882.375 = 1.28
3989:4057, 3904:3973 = 1.32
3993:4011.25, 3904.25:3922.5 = 1.09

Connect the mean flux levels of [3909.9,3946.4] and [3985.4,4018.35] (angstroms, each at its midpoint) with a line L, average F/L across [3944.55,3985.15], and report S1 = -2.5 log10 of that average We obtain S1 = 0.22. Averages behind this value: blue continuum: 271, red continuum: 308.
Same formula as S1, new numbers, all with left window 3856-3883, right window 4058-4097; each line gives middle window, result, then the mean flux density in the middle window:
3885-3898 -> 0.368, 192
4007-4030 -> -0.133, 325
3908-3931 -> -0.068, 291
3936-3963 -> 0.031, 270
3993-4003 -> -0.085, 308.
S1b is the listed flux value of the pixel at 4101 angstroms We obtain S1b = 172.6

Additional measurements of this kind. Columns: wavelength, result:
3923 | 289.8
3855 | 273.4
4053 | 337.9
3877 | 233.9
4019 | 316.3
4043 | 310.8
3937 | 228.7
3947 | 284.4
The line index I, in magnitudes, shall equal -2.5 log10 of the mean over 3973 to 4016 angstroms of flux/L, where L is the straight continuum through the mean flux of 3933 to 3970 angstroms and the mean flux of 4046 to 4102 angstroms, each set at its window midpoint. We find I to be -0.11 mag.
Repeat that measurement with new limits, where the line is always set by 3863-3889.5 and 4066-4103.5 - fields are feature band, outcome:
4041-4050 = -0.23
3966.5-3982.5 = 0.27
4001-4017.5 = -0.21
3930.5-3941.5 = 0.12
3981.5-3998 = -0.15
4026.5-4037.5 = -0.23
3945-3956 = -0.15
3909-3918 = -0.22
